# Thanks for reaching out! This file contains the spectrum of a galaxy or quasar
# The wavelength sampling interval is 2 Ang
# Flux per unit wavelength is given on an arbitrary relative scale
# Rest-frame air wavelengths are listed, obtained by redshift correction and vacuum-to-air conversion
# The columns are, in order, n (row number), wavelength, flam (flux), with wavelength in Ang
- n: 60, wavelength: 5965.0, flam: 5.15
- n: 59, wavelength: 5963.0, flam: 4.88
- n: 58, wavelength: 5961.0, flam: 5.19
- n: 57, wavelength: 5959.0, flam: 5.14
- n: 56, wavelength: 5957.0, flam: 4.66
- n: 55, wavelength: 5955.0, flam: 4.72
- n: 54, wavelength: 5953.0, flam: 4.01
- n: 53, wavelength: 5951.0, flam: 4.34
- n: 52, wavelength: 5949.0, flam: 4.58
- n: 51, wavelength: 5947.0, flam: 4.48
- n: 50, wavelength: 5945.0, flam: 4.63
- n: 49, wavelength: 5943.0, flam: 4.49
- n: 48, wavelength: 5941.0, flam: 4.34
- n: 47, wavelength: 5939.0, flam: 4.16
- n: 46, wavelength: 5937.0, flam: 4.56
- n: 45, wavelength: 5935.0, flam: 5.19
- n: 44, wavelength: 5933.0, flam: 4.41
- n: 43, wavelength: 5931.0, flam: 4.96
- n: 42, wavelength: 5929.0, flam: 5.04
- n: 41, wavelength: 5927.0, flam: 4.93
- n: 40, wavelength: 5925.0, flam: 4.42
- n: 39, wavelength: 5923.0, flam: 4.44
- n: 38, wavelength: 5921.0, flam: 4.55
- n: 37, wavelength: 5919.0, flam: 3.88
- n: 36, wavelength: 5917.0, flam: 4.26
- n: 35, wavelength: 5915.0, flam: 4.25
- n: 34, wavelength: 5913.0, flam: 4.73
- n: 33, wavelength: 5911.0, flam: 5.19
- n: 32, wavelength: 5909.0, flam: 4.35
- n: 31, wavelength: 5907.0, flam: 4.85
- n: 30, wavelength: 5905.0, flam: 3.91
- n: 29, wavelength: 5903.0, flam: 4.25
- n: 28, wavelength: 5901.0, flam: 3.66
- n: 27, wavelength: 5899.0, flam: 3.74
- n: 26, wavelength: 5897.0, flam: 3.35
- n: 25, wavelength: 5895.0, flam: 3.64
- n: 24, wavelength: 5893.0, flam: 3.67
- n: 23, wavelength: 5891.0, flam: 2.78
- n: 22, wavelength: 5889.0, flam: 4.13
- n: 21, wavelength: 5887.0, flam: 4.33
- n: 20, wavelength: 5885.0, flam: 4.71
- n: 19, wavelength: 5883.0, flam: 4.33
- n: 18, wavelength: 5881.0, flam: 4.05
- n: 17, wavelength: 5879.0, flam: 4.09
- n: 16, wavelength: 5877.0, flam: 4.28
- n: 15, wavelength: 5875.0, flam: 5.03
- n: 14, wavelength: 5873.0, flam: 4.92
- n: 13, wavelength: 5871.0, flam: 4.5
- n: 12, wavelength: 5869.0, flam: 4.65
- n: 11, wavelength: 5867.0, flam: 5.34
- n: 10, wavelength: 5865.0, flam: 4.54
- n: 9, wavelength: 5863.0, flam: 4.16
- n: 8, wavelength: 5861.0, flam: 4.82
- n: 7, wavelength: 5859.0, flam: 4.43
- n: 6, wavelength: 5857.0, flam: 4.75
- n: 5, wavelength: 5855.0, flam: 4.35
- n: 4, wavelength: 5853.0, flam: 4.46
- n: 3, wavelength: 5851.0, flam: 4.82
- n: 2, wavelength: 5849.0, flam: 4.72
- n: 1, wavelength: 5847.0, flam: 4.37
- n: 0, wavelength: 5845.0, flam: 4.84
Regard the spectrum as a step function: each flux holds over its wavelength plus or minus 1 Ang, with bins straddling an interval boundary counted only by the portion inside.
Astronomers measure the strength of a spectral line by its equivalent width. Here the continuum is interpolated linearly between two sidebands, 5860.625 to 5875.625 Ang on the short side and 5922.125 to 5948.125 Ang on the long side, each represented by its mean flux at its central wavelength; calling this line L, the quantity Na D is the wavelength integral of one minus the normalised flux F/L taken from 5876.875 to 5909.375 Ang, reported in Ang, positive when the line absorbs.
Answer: 4.8 Ang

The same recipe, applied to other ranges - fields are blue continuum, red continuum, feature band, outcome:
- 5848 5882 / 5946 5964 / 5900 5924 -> 1.38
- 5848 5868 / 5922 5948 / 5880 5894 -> 1.91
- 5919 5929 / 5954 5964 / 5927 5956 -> 0.96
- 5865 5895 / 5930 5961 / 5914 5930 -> 0.11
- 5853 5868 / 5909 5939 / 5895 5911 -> 1.88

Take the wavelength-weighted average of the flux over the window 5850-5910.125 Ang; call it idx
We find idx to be 4.3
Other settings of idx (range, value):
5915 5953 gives 4.52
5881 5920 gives 4.1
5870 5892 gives 4.29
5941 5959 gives 4.52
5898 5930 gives 4.4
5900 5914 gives 4.42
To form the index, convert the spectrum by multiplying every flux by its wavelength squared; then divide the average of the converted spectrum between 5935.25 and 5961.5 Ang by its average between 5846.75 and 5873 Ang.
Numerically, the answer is 1.0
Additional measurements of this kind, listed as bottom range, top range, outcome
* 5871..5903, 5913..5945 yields 1.13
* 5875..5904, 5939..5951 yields 1.15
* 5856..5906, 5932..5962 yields 1.11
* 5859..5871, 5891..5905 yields 0.79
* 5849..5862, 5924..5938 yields 1.06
